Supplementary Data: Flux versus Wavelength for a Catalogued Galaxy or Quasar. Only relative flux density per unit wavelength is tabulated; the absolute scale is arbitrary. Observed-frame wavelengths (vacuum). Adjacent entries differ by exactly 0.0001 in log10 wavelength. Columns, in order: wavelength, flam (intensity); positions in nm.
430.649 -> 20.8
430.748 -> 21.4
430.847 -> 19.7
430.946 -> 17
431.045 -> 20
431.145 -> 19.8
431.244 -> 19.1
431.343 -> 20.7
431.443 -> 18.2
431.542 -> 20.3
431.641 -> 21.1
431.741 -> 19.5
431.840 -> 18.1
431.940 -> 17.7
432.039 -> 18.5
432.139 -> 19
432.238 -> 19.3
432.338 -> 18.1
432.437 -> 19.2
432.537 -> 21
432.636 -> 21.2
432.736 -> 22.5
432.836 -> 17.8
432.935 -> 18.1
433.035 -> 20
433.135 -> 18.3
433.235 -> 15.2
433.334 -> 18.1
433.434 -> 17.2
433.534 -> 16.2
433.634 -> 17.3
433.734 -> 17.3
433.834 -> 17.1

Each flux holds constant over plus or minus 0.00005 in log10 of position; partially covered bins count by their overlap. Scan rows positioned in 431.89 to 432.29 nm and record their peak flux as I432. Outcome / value 19.3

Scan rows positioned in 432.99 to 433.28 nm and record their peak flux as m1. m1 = 20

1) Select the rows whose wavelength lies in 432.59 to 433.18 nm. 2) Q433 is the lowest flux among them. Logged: 17.8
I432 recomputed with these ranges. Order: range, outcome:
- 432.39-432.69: 21.2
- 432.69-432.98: 22.5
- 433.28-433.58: 18.1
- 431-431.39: 20.7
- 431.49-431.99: 21.1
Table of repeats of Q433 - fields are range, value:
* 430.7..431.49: 17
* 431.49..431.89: 18.1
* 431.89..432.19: 17.7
